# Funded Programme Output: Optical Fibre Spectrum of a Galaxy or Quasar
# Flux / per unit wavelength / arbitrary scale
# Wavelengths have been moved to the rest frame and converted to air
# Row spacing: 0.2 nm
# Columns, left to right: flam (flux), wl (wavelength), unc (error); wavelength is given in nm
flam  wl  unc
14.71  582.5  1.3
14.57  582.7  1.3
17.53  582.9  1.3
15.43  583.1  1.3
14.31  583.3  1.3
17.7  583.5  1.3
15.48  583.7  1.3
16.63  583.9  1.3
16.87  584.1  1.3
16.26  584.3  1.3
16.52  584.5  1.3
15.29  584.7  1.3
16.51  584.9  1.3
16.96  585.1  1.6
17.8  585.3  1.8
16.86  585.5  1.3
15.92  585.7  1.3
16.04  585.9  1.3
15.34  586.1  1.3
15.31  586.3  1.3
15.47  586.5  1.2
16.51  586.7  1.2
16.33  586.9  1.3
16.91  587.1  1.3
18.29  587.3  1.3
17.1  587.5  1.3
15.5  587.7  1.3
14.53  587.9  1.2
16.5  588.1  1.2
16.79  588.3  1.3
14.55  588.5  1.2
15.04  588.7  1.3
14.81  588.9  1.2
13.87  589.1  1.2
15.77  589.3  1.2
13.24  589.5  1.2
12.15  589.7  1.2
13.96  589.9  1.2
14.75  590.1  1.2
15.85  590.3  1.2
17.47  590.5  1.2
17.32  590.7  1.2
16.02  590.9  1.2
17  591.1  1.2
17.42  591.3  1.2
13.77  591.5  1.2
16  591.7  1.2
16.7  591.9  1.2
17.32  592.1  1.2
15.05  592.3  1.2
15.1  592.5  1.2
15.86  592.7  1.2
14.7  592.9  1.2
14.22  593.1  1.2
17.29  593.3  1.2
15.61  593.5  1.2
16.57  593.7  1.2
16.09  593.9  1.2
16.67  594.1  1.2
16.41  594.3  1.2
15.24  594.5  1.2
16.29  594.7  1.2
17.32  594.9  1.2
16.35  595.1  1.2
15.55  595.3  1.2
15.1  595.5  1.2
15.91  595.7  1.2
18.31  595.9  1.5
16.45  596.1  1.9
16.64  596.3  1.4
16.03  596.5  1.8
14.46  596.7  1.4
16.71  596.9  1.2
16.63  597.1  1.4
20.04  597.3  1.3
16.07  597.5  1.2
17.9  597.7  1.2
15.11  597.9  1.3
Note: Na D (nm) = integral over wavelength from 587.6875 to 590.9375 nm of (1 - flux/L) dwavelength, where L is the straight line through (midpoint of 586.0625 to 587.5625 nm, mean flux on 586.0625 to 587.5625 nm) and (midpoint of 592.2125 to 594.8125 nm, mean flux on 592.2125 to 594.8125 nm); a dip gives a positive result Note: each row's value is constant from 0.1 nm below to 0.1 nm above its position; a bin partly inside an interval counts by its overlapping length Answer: 0.21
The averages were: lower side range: 16.4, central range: 15.2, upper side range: 15.8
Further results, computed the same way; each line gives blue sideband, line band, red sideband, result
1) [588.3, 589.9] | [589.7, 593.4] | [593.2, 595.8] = -0.146 nm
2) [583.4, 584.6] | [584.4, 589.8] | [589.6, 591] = 0.072 nm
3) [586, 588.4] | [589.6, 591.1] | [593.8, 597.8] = 0.079 nm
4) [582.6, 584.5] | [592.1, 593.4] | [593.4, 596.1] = 0.058 nm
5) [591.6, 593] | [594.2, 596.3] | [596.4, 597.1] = -0.061 nm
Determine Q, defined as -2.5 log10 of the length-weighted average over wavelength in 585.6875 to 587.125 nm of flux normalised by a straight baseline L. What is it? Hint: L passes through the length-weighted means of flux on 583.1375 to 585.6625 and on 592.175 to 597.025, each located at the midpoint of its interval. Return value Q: 0.026 mag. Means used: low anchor 16.4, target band 15.9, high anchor 16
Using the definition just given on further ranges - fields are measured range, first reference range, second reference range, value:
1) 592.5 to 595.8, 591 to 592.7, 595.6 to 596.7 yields 0.02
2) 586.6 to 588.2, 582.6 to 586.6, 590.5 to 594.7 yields -0.02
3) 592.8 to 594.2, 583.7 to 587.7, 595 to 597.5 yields 0.04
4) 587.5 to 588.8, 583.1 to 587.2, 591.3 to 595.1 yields 0.04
